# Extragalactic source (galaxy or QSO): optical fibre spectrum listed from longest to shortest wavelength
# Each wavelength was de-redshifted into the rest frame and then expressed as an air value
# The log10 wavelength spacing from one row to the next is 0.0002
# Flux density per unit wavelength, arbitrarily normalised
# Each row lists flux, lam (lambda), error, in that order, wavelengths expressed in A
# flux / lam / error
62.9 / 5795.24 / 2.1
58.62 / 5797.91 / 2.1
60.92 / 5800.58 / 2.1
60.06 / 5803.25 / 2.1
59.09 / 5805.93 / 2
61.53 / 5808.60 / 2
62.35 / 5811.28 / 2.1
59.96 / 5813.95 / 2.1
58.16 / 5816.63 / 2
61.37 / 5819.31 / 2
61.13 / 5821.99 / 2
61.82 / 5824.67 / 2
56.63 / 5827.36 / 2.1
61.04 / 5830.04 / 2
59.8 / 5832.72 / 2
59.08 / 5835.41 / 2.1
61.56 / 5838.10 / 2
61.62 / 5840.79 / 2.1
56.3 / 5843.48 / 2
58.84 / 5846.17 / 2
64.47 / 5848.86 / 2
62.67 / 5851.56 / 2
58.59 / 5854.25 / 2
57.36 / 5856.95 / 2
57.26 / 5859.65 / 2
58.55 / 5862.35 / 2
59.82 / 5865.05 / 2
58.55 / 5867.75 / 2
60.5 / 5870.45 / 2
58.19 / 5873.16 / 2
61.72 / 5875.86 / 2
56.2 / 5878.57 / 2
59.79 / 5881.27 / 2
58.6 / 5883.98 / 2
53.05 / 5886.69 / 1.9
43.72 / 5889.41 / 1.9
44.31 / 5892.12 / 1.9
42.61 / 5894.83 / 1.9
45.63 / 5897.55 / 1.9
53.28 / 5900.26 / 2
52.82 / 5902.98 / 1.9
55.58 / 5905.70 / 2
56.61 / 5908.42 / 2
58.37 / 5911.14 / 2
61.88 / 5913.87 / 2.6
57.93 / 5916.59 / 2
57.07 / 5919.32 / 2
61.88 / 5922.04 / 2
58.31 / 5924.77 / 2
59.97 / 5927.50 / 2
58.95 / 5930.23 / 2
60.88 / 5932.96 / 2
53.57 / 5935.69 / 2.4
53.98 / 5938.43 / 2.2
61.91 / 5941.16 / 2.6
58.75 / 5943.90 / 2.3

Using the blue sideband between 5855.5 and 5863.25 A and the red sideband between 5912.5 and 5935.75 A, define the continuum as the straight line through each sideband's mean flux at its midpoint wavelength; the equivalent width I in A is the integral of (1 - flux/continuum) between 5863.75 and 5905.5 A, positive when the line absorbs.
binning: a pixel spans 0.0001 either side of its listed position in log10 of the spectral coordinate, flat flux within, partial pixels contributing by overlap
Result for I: 3.1 A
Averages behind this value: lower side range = 57.6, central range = 54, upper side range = 59.2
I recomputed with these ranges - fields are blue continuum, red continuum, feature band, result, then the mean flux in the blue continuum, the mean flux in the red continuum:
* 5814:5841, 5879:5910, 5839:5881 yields -2.6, 60.1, 51.7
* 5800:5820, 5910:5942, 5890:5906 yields 2.9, 60.4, 58.7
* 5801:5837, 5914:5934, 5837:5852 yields -0.2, 60.2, 59.4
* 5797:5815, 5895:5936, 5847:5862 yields -0.3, 60.4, 56.5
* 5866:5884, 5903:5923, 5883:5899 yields 3.0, 59.2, 58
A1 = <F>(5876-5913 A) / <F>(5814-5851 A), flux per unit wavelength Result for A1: 0.88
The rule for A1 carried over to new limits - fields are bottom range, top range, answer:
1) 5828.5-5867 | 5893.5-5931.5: 0.93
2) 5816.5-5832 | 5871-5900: 0.87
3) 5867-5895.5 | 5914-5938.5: 1.07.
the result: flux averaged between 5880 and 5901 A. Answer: 50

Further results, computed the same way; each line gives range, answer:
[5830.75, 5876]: 59.7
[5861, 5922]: 55.4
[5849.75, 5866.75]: 59.2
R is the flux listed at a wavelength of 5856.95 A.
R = 57.36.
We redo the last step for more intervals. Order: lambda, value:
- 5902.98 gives 52.82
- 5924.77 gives 58.31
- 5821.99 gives 61.13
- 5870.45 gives 60.5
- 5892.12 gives 44.31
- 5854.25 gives 58.59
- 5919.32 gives 57.07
